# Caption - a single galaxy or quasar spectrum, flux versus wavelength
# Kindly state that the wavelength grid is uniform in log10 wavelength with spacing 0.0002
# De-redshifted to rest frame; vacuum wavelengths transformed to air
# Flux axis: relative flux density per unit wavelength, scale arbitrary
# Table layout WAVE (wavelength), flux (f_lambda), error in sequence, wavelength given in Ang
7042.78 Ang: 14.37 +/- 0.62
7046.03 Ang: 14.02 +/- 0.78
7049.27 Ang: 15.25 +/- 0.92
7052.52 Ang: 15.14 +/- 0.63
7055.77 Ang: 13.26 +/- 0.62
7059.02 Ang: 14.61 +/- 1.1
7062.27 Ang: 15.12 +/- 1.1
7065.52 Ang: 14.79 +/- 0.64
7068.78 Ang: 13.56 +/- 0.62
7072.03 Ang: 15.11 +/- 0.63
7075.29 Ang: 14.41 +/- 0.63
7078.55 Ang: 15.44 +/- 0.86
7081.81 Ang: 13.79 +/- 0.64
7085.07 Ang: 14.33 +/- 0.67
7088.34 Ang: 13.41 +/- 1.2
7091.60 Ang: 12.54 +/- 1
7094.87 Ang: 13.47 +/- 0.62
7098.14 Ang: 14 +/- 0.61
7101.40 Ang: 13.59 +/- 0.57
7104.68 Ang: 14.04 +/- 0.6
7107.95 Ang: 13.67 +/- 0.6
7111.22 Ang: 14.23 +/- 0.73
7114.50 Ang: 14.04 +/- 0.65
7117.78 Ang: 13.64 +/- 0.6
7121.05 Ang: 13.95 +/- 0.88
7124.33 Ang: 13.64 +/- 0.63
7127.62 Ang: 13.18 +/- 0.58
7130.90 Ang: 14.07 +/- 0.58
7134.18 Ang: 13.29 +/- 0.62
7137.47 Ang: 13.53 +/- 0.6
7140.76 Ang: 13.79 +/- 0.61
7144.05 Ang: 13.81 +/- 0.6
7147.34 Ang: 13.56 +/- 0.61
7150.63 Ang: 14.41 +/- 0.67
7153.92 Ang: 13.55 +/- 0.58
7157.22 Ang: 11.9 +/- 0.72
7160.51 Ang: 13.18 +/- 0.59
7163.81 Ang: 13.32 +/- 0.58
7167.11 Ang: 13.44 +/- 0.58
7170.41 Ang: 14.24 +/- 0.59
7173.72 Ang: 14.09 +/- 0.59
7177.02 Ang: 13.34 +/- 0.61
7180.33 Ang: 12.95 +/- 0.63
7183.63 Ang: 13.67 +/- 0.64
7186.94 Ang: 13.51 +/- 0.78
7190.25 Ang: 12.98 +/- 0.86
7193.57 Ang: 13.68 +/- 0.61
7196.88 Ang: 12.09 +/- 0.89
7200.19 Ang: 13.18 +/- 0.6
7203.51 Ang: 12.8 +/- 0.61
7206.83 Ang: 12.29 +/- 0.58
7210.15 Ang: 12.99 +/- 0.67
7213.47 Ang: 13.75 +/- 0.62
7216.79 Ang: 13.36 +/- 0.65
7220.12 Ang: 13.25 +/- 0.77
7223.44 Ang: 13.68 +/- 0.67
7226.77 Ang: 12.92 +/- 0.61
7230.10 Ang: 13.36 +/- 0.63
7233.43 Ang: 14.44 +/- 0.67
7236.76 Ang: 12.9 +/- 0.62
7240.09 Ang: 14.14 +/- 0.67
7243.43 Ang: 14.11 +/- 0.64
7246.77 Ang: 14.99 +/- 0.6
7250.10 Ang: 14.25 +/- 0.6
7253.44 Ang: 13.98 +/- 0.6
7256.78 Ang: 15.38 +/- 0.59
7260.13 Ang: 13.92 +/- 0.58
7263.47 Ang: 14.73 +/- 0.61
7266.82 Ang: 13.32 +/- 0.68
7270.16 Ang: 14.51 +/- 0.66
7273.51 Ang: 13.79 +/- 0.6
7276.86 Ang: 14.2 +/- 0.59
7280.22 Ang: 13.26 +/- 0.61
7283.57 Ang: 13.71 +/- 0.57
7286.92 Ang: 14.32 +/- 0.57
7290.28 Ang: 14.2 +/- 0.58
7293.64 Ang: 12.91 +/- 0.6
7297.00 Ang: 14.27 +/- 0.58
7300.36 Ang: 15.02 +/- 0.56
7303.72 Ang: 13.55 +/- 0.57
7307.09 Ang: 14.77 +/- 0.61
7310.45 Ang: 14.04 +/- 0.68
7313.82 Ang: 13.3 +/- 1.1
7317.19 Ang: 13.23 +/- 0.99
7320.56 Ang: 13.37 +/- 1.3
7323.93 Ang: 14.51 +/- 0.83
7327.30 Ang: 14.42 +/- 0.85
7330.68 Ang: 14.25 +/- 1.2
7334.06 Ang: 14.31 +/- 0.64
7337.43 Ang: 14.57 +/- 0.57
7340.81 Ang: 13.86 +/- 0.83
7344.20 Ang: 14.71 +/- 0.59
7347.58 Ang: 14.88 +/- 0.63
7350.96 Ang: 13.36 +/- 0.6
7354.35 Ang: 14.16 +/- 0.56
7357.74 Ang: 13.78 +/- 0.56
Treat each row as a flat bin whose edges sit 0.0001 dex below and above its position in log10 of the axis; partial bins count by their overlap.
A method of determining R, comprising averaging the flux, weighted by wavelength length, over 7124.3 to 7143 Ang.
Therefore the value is 13.6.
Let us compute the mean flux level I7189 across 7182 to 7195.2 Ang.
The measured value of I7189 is 13.5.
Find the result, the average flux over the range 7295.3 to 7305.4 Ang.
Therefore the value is 14.3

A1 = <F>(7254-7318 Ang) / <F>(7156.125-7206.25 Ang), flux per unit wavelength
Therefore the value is 1.1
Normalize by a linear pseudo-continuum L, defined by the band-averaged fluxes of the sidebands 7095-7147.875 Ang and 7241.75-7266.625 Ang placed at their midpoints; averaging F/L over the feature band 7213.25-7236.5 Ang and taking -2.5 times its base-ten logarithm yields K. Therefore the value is 0.06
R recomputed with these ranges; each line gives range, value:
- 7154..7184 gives 13.3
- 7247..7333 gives 14.1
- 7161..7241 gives 13.3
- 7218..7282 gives 13.9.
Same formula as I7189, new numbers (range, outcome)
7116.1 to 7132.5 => 13.7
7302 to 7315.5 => 13.9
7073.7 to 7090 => 14.3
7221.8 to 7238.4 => 13.5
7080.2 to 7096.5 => 13.5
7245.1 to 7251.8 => 14.6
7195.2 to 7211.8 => 12.7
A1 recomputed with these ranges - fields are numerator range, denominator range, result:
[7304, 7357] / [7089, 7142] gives 1.03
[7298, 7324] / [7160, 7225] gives 1.05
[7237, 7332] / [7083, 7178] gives 1.03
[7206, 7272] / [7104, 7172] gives 1.01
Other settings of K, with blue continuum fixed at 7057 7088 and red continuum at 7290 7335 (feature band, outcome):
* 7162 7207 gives 0.08 mag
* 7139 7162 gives 0.07 mag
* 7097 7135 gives 0.05 mag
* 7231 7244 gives 0.02 mag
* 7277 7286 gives 0.03 mag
